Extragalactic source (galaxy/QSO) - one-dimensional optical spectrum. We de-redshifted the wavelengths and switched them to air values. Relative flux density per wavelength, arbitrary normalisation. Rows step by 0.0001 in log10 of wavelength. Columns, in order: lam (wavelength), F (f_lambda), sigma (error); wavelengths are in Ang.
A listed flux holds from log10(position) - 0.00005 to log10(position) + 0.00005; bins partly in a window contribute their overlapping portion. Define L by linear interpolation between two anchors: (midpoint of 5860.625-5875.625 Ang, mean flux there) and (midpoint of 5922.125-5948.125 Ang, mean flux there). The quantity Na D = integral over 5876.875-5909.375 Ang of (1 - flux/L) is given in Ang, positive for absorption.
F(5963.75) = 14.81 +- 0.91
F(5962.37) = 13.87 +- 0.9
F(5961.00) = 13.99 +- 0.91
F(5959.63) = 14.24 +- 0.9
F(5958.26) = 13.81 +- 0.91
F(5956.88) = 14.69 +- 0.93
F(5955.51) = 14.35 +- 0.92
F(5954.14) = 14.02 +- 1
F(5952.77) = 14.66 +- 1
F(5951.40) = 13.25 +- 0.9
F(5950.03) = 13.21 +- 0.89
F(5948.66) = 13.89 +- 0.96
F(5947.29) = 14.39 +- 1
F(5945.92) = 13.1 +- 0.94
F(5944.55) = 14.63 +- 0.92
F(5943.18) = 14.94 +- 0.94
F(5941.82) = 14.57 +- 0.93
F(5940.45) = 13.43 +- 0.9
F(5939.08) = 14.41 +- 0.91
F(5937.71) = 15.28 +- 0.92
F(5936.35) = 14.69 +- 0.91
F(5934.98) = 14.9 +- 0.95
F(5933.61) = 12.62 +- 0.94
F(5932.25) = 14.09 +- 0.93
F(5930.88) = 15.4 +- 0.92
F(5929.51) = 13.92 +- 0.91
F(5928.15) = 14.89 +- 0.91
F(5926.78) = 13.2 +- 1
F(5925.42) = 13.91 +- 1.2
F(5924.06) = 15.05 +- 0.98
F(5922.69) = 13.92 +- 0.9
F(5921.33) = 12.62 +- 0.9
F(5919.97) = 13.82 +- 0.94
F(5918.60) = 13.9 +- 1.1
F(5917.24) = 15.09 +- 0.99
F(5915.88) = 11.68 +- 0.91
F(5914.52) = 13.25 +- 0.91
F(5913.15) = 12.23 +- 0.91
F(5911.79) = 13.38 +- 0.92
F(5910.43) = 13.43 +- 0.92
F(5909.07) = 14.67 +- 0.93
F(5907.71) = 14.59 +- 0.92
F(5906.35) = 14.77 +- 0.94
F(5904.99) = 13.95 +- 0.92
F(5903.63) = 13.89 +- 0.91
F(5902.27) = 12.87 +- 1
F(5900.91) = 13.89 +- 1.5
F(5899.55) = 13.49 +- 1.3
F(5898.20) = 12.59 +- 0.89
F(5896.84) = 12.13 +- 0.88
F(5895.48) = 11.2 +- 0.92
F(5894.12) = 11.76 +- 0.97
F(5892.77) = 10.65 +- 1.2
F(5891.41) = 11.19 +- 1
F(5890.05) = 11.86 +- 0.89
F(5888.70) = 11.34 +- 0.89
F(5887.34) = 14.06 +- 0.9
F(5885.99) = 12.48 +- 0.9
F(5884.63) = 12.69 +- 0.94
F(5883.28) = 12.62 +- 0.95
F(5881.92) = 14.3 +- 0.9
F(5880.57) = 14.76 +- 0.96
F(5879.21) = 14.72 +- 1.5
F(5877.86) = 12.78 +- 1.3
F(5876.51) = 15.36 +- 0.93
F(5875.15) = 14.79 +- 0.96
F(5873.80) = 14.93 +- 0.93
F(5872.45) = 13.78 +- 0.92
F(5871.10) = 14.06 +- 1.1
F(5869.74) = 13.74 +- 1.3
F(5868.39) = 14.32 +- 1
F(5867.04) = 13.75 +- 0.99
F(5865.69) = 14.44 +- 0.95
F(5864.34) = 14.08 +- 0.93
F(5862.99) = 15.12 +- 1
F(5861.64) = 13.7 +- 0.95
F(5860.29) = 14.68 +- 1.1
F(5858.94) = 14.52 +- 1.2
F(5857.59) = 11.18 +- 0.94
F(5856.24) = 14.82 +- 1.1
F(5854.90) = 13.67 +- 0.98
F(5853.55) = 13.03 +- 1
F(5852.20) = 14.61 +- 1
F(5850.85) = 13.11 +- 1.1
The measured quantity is 2.7 Ang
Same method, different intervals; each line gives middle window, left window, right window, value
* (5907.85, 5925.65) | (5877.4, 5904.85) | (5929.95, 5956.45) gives -0.2 Ang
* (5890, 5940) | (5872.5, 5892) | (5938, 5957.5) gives 1.0 Ang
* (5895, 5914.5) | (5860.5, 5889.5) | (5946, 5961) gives 0.8 Ang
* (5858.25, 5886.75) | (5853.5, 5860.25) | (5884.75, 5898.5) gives -2.7 Ang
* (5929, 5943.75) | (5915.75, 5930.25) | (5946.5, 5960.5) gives -0.4 Ang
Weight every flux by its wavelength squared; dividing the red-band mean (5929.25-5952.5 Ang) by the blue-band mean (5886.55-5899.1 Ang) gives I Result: 1.2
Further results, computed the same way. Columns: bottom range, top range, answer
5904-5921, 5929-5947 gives 1.05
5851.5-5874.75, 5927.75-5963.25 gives 1.04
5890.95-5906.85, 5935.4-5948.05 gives 1.15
